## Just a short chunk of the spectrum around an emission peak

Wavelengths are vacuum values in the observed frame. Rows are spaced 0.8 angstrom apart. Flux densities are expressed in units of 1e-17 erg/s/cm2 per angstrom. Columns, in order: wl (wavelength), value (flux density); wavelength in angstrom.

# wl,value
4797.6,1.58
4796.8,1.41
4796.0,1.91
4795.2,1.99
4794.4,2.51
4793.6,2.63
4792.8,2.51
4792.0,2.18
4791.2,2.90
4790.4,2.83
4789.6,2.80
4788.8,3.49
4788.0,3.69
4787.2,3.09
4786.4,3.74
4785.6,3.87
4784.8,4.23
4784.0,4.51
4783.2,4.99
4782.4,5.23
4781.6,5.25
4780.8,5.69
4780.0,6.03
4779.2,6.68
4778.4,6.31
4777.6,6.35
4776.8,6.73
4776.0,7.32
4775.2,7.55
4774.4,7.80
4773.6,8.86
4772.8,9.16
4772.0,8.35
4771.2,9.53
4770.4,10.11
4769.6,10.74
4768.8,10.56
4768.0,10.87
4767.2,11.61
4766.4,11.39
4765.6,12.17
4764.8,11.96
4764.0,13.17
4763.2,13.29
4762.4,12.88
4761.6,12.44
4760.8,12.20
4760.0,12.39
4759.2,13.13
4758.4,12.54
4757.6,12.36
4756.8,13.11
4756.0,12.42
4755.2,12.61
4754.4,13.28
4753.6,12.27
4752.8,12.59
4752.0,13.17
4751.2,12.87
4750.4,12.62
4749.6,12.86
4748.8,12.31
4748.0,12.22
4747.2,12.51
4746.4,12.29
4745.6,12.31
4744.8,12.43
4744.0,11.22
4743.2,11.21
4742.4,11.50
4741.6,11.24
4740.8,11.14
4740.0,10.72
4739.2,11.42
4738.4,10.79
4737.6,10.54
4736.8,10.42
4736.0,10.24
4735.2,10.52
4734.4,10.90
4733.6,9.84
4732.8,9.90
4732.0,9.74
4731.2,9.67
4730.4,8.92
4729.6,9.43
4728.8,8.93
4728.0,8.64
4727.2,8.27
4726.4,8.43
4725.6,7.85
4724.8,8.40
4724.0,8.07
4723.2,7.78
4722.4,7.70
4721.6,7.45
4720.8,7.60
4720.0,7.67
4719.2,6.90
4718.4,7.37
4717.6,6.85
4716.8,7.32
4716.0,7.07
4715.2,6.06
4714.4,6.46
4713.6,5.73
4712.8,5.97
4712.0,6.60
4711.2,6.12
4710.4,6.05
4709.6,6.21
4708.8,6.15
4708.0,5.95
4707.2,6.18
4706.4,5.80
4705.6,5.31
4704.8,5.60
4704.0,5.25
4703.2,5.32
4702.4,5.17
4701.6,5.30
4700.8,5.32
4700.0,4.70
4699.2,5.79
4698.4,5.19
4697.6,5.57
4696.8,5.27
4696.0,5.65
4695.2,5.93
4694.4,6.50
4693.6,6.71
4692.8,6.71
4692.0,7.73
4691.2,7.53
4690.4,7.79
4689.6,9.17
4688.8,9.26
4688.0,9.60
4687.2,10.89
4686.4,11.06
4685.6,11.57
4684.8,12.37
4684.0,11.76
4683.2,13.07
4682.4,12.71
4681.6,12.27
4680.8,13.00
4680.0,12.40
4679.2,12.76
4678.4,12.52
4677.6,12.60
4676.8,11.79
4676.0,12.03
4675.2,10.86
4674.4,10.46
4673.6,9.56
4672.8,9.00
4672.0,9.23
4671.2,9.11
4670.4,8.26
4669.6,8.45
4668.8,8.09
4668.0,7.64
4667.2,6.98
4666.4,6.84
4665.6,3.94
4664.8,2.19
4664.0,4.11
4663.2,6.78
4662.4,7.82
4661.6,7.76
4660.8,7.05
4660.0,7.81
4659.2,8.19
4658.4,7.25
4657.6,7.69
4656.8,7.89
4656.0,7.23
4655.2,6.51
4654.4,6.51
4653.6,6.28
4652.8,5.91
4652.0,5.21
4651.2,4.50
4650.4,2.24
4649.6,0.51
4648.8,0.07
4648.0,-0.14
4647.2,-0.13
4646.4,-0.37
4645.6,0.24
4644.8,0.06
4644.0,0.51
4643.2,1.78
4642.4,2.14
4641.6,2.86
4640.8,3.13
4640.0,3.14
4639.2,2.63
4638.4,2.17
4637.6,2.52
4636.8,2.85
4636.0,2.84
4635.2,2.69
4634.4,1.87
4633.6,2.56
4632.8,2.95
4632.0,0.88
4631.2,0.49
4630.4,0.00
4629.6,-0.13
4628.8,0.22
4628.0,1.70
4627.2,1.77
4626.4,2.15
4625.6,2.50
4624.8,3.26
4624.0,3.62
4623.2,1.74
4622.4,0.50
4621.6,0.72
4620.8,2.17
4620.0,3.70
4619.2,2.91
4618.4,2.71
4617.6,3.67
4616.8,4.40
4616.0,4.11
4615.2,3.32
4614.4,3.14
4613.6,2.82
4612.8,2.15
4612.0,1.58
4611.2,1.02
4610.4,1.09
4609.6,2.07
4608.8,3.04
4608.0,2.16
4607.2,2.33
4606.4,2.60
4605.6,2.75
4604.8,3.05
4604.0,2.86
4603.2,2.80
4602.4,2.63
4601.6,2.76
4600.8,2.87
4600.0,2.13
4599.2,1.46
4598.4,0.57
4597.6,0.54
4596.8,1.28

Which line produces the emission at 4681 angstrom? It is Lyman alpha 1216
